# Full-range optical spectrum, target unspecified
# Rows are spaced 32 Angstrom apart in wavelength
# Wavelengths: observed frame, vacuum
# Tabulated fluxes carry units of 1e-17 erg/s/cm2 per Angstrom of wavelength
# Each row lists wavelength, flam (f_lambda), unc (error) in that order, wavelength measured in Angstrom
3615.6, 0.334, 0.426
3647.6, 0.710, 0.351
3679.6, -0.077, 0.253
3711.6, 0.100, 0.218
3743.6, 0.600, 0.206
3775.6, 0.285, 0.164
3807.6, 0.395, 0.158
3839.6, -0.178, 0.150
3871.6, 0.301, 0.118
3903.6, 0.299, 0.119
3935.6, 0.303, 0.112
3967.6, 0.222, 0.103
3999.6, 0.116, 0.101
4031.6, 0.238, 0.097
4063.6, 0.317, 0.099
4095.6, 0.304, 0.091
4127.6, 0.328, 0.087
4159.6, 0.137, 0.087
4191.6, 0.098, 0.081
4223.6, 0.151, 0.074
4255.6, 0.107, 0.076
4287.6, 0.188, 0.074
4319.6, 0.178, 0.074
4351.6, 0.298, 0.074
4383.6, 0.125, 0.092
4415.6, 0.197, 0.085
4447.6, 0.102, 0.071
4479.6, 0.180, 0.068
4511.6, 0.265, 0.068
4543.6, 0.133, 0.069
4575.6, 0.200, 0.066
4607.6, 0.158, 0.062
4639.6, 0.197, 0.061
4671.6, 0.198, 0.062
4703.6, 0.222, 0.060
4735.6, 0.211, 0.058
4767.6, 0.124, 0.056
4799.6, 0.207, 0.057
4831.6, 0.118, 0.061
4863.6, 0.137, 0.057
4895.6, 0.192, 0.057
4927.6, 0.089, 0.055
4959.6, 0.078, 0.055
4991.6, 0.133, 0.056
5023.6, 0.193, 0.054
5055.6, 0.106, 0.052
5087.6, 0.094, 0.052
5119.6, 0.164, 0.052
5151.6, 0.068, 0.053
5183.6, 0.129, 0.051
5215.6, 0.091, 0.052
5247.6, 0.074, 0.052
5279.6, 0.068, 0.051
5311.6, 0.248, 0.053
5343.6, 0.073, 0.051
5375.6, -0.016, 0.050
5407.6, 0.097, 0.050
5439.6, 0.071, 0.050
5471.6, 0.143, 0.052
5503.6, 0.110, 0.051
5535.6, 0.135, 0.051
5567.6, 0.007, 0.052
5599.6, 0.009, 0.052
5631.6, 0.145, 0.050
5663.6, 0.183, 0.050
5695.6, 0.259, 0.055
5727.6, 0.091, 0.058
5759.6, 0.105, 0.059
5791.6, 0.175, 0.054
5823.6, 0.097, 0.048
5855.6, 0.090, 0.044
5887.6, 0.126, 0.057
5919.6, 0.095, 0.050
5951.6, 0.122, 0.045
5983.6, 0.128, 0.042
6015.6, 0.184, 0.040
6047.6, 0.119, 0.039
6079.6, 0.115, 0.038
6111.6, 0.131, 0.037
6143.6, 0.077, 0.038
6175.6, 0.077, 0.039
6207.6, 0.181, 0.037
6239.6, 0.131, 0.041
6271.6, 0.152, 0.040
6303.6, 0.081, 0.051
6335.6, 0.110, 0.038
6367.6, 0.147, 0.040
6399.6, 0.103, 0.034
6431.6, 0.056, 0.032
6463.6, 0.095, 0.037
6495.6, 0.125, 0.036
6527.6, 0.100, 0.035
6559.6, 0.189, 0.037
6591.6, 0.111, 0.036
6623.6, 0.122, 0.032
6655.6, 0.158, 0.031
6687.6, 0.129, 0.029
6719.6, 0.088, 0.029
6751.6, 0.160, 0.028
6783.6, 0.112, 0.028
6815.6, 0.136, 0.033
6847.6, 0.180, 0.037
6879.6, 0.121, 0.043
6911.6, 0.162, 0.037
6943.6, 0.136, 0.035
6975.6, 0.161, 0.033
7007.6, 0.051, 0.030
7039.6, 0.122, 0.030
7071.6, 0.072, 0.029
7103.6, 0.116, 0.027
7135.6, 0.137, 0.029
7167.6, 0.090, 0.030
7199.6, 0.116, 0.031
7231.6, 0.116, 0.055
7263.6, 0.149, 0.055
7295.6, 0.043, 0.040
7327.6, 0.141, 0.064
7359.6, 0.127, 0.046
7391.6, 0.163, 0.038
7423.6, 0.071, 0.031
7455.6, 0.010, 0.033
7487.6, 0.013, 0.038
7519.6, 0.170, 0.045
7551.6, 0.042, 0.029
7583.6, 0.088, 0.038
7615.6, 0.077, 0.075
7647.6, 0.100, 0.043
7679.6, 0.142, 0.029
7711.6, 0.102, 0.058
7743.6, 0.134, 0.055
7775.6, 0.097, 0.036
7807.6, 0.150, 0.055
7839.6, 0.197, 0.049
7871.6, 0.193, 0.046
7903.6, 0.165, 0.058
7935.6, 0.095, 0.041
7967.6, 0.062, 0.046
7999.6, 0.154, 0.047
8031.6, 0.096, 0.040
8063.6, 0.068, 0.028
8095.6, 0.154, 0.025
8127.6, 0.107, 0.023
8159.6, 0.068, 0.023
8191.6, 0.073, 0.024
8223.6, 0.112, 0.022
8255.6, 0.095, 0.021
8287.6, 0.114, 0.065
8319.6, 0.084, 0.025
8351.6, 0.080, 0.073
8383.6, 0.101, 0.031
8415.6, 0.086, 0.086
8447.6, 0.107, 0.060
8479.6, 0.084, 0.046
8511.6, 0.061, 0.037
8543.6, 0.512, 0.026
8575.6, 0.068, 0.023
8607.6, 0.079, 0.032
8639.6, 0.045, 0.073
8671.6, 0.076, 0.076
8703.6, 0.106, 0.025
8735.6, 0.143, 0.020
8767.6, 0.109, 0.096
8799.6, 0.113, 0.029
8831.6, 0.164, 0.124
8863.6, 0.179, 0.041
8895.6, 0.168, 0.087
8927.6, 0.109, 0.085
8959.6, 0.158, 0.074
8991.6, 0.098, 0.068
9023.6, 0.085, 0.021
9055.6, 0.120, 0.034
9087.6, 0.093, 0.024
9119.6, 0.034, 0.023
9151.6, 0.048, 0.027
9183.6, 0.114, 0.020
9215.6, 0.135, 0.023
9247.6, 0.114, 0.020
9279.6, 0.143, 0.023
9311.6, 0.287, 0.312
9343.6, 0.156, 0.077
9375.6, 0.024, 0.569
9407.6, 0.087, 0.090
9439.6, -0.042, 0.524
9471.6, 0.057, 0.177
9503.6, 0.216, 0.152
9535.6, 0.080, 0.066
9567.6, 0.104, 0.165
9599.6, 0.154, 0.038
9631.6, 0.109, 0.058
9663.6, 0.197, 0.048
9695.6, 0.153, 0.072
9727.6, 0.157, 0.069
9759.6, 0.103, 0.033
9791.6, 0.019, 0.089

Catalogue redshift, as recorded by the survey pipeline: 1.291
